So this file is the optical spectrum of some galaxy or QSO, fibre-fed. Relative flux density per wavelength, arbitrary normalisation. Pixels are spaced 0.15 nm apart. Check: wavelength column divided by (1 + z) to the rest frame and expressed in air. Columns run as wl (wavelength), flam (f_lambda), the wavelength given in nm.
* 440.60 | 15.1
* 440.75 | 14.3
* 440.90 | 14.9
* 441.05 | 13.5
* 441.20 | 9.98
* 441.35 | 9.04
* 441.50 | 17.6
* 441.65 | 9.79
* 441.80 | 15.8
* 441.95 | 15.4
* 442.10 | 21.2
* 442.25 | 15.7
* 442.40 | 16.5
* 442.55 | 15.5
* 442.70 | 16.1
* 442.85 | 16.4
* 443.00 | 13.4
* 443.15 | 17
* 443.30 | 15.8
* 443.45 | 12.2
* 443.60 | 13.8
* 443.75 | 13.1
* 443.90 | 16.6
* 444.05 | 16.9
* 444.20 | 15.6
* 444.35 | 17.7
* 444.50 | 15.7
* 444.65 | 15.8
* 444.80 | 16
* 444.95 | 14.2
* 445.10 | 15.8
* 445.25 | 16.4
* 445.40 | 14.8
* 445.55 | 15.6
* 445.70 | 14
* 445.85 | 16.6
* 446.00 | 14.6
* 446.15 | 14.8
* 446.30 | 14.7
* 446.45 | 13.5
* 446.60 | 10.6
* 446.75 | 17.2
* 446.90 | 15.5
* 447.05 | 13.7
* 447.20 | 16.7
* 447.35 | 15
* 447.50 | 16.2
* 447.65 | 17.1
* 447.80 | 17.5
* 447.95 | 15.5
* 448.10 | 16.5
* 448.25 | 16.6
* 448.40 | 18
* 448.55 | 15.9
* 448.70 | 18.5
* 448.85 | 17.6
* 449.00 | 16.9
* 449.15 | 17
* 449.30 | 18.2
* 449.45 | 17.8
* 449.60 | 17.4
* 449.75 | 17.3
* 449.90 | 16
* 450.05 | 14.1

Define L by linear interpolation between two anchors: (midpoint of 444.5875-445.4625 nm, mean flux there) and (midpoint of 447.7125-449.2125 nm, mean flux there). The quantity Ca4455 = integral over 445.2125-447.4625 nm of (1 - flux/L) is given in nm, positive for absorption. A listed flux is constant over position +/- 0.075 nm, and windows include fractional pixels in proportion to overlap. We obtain 0.162 nm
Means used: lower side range 15.5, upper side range 17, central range 14.9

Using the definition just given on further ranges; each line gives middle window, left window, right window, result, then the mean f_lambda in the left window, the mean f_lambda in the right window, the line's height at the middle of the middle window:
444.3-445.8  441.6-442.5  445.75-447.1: -0.06 nm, 15.9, 14.6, 15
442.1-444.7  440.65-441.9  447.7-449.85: -0.25 nm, 13.2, 17.2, 14.3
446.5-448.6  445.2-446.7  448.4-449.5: 0.04 nm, 14.6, 17.4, 16.1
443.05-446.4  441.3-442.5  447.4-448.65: 0.12 nm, 15.3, 16.7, 15.9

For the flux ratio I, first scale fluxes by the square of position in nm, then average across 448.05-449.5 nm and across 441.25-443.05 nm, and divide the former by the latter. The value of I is 1.2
